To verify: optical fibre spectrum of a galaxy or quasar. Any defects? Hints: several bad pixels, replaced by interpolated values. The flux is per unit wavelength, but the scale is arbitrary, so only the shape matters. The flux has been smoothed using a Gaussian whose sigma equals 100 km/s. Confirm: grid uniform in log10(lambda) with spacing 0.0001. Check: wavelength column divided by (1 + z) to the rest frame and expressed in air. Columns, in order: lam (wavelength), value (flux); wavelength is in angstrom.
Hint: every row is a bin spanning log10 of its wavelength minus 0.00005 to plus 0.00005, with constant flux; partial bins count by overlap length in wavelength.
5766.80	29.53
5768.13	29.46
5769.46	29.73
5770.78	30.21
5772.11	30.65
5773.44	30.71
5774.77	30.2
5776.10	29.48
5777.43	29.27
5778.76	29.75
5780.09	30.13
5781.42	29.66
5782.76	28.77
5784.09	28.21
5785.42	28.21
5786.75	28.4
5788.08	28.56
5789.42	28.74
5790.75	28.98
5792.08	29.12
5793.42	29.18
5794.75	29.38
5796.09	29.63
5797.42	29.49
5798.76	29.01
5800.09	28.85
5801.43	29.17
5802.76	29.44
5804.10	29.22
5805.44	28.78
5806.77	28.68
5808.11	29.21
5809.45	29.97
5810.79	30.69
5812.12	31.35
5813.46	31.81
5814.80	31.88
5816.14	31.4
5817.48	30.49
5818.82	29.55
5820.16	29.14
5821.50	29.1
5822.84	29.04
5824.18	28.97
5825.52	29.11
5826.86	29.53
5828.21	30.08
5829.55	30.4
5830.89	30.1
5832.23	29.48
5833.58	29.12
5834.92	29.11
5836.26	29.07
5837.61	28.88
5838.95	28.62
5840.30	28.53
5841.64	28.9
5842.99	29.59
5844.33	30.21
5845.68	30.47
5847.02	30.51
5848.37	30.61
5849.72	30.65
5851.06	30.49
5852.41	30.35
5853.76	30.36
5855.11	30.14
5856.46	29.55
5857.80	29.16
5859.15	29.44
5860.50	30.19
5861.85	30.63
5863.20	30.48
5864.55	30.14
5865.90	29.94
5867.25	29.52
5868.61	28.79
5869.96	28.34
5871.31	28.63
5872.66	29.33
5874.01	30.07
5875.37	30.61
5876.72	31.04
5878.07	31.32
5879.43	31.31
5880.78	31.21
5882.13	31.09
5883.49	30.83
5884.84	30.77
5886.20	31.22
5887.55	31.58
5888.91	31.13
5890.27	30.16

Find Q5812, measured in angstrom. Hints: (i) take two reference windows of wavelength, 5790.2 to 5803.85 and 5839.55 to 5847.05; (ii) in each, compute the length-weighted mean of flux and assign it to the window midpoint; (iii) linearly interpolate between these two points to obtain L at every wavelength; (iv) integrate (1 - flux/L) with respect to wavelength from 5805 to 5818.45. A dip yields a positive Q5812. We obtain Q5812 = -0.5 angstrom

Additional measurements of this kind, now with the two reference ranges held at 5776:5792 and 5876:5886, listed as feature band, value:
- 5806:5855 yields 0.2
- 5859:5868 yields 0.2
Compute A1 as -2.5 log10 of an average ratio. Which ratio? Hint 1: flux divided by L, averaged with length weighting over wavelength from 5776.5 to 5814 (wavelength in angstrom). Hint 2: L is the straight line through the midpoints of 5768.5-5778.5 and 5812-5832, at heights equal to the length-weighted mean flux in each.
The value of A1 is 0.03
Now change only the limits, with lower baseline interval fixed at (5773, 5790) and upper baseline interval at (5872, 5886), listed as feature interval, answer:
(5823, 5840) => 0.02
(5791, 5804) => 0.01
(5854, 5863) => 0.02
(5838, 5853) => 0.01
